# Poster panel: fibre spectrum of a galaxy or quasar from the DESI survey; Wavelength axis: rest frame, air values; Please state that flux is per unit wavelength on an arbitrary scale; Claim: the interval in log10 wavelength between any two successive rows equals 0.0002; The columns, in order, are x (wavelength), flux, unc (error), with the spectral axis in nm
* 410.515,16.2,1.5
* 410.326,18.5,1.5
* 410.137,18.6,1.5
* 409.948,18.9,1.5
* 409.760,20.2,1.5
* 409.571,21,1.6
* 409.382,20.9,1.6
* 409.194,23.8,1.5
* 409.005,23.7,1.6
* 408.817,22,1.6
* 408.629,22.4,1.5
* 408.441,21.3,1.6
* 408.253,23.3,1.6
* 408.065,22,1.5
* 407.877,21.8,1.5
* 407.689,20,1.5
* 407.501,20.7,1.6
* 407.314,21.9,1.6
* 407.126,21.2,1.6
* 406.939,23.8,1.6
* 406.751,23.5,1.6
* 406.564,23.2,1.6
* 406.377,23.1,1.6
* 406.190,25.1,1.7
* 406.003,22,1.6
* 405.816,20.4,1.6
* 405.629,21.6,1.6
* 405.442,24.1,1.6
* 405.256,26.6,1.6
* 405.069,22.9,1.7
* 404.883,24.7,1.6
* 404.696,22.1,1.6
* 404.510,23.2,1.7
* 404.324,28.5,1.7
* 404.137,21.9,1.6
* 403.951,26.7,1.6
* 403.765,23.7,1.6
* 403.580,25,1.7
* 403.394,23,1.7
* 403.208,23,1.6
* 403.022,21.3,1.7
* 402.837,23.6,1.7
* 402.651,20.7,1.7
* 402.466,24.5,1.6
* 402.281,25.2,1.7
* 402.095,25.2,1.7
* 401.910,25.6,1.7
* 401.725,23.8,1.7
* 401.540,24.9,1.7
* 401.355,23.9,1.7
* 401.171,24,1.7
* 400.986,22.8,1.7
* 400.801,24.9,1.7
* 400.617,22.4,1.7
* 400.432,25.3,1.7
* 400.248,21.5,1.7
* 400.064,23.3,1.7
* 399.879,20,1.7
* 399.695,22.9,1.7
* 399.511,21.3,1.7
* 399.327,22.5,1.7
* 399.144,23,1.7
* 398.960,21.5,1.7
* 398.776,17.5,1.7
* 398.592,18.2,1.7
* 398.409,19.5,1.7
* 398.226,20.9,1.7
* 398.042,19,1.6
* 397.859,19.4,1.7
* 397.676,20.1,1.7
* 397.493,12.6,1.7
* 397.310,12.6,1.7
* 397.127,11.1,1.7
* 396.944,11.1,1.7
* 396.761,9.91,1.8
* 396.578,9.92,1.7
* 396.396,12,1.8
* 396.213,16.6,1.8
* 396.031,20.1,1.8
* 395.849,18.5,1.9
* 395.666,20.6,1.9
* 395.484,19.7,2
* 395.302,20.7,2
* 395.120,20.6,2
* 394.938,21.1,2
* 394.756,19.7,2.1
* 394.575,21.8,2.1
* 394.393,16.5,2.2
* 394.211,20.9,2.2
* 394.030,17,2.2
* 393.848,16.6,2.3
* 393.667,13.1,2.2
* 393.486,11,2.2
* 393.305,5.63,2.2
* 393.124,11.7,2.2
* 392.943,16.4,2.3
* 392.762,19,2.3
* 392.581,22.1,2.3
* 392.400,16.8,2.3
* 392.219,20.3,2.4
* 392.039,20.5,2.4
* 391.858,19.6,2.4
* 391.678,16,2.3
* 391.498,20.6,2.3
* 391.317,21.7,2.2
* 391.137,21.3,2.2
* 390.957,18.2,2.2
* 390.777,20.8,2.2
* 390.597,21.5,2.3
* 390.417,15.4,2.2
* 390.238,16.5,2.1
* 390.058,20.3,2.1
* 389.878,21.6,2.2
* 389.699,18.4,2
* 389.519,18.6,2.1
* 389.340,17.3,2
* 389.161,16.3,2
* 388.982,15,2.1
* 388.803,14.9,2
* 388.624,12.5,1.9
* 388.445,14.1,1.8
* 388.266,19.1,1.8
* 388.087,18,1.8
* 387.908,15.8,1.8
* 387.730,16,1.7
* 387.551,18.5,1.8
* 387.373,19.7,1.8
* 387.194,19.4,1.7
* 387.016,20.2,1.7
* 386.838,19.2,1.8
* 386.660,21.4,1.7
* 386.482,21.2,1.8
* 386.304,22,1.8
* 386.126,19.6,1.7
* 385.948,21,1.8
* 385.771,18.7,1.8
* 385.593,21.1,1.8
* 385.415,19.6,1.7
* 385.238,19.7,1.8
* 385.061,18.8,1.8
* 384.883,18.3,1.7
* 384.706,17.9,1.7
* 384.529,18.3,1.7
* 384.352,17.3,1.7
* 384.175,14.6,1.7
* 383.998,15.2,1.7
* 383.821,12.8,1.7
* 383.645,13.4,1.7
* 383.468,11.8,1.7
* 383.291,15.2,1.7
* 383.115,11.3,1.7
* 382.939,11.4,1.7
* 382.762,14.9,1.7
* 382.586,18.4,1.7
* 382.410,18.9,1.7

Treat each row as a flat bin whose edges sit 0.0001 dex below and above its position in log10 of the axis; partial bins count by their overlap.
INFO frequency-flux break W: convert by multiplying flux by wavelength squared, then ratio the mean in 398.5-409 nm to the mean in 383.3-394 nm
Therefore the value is 1.4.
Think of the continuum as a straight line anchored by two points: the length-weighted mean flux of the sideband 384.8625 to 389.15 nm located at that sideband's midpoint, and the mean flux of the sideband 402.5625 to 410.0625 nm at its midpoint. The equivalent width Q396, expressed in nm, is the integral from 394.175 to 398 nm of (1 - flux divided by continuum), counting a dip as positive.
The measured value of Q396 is 0.66 nm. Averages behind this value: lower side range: 18.4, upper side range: 22.7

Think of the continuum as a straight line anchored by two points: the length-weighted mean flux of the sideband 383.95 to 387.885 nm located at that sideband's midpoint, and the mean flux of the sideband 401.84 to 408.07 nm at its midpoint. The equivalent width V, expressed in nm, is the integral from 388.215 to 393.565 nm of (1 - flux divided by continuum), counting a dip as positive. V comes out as 0.71 nm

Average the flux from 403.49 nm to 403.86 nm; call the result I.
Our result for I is 24.4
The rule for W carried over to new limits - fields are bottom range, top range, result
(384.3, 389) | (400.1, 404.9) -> 1.40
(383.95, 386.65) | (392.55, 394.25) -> 0.82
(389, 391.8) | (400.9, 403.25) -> 1.33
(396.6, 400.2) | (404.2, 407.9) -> 1.32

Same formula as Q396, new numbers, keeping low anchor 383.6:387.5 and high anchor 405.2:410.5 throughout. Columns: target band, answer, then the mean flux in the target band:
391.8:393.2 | 0.09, 18.3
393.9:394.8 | 0.04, 19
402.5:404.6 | -0.24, 23.7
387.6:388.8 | 0.20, 15.9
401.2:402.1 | -0.15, 24.6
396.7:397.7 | 0.39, 12.5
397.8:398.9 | 0.07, 19.1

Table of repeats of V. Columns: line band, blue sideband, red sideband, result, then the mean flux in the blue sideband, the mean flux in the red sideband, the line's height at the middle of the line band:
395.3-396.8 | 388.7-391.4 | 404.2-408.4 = 0.275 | 18.5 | 23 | 20.1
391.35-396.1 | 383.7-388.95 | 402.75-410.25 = 0.422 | 18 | 22.7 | 19.7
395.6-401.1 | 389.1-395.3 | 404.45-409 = 0.379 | 18.1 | 22.6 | 20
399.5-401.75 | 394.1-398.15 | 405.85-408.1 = -0.465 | 17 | 22.3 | 19.2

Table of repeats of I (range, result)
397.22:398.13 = 16.7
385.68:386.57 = 20.5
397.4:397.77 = 16.4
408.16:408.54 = 22.3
